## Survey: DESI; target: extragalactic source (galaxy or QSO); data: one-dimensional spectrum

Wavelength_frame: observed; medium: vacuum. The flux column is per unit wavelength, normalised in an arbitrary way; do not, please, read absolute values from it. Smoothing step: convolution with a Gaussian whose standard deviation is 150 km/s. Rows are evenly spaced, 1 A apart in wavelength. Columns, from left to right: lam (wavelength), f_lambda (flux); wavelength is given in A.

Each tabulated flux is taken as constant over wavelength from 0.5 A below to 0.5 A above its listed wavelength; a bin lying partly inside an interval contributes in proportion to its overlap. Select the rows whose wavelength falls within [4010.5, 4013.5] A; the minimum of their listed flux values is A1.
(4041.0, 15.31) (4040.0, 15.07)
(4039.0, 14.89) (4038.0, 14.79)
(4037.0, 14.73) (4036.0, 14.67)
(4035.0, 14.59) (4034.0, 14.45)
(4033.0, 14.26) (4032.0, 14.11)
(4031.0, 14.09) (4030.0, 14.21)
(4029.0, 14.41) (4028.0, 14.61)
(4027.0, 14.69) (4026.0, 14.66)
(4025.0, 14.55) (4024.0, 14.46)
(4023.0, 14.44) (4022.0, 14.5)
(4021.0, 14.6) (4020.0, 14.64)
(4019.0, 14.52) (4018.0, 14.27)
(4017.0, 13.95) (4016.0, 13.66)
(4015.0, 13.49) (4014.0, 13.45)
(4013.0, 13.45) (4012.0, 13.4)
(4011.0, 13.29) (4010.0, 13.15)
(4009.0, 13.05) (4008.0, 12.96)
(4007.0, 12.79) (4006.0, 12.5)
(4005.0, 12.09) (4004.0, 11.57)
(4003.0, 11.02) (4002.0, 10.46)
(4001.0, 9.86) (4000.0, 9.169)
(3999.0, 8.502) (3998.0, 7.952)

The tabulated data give 13.29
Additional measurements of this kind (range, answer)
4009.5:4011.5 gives 13.15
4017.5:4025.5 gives 14.27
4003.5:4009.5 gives 11.57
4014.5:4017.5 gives 13.49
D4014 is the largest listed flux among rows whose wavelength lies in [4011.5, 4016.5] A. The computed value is 13.66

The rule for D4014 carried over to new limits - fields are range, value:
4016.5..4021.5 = 14.64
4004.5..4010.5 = 13.15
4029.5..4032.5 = 14.21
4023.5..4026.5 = 14.66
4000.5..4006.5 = 12.5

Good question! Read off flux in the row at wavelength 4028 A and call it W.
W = 14.61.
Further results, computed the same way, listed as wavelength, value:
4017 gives 13.95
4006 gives 12.5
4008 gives 12.96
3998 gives 7.952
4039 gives 14.89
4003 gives 11.02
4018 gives 14.27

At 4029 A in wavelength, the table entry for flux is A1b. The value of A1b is 14.41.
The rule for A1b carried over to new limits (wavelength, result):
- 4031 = 14.09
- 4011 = 13.29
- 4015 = 13.49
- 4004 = 11.57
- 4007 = 12.79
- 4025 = 14.55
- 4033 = 14.26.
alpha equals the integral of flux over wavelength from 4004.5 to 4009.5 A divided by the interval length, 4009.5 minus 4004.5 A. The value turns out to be 12.7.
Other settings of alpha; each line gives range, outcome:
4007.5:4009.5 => 13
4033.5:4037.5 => 14.6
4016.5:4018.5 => 14.1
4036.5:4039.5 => 14.8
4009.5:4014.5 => 13.3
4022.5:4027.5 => 14.6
